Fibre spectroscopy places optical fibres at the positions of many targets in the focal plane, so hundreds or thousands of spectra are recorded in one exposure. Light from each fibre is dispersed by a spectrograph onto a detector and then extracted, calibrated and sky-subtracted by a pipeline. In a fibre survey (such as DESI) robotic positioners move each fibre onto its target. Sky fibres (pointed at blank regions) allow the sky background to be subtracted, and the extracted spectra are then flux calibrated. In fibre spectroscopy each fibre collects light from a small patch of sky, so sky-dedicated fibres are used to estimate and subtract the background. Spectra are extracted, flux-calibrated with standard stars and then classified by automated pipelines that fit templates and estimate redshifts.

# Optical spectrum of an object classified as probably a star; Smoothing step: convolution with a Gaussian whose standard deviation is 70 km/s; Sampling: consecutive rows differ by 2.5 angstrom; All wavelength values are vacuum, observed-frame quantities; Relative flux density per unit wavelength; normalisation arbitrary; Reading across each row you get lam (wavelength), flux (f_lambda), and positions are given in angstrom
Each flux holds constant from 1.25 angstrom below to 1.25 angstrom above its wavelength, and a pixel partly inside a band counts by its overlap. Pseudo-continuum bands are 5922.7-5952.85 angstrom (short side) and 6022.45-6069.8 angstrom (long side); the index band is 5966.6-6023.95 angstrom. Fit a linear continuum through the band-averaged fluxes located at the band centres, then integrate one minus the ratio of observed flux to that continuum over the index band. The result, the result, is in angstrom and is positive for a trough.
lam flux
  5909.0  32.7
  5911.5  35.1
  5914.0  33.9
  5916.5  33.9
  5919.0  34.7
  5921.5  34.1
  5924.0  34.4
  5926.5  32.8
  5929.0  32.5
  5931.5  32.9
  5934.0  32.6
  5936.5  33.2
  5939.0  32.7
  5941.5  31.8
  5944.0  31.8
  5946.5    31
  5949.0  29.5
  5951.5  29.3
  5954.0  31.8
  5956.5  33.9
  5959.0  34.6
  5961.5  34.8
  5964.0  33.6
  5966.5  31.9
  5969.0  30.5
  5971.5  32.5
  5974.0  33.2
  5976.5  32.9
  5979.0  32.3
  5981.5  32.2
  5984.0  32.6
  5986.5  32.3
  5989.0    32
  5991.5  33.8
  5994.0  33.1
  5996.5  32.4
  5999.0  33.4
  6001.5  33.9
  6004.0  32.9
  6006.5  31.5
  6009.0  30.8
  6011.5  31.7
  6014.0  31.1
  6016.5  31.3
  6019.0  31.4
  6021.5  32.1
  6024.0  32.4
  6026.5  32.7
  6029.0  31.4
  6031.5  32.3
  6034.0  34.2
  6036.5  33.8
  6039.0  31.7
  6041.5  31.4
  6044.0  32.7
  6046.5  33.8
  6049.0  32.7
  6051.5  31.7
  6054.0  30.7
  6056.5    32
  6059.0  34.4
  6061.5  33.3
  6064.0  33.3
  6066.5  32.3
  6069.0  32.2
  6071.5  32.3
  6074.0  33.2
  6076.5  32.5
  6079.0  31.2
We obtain 0.1 angstrom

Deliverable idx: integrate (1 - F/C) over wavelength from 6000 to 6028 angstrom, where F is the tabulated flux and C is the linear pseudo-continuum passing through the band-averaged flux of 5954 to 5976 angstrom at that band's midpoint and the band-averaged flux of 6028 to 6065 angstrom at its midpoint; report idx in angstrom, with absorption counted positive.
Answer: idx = 0.7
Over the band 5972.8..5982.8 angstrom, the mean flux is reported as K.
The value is 32.6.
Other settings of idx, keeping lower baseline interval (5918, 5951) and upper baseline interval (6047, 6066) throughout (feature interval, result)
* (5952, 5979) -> -0.2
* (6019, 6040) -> 0.1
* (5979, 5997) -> 0.0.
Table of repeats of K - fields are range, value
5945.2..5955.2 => 30.4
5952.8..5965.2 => 33.7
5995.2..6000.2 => 32.9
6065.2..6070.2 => 32.3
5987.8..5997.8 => 32.8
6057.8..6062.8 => 33.8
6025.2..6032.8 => 32.1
